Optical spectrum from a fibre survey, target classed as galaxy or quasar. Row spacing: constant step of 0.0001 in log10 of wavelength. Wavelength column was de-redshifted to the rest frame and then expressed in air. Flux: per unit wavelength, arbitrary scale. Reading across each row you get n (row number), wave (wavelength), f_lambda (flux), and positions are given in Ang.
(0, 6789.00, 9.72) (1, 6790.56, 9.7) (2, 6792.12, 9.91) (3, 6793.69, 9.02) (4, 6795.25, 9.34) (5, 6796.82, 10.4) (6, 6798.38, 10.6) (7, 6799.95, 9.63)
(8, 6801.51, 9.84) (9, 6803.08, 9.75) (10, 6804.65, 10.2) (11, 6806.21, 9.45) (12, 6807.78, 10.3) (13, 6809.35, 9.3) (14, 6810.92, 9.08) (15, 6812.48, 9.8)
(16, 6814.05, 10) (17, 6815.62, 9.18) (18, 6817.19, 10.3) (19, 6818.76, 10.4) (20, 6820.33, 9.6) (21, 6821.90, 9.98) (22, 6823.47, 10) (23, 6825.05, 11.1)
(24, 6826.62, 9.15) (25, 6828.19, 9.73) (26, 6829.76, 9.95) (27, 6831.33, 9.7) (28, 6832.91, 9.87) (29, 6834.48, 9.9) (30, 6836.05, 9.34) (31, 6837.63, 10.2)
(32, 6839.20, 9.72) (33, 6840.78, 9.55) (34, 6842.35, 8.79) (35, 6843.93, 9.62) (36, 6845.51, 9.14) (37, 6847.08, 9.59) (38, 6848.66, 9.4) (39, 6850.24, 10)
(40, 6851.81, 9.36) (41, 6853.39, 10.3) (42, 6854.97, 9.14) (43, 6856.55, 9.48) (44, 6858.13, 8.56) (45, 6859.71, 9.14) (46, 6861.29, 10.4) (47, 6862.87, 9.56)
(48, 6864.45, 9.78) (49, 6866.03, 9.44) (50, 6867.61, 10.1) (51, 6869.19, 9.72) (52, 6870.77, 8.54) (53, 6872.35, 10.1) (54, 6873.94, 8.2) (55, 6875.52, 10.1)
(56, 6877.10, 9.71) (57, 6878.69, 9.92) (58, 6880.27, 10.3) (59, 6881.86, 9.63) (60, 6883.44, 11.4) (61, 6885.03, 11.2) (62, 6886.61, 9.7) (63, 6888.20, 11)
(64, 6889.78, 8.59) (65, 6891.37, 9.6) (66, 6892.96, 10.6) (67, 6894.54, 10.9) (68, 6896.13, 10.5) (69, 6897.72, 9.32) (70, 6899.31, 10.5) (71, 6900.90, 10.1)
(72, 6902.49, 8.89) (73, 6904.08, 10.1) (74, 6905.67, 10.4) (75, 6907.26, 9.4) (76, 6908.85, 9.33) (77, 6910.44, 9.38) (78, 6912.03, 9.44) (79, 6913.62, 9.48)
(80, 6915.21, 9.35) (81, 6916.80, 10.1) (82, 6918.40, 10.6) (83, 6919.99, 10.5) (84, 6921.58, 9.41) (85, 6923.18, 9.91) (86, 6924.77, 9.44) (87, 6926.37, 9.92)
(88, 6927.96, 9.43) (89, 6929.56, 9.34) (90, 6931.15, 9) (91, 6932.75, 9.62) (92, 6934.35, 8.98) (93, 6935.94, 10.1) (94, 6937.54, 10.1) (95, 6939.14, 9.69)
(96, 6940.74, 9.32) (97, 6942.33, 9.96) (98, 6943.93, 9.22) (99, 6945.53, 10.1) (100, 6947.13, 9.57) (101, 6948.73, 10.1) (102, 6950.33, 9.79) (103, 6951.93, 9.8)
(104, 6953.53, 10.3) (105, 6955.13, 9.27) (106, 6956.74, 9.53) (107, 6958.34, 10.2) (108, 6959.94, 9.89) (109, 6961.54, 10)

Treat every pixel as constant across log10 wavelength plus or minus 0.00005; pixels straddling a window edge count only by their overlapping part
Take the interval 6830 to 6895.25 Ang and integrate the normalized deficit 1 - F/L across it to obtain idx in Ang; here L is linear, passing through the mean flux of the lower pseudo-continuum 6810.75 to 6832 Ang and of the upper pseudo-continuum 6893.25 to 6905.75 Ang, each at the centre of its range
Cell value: 1.7 Ang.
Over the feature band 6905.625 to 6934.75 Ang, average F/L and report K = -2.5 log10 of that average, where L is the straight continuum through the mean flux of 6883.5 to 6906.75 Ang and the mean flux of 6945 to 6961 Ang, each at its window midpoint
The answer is 0.043 mag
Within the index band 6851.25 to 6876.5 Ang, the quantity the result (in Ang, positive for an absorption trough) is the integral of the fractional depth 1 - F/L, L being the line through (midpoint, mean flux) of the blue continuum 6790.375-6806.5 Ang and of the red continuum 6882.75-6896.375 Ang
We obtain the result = 1.78 Ang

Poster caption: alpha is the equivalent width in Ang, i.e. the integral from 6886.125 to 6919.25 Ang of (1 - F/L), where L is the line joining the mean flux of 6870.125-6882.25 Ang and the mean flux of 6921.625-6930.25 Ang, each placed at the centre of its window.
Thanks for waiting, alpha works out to -1.0 Ang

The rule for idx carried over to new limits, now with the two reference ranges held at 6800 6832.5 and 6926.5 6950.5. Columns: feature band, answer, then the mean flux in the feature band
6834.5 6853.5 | 0.4 Ang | 9.57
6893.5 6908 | -0.5 Ang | 10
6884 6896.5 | -0.7 Ang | 10.3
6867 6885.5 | -0.3 Ang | 9.88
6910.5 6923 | -0.2 Ang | 9.82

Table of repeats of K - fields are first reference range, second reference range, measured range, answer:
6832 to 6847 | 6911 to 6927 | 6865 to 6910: -0.02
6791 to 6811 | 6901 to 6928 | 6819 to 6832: -0.02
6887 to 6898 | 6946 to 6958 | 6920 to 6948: 0.03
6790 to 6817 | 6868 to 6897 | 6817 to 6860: 0.02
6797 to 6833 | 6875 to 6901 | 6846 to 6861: 0.06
